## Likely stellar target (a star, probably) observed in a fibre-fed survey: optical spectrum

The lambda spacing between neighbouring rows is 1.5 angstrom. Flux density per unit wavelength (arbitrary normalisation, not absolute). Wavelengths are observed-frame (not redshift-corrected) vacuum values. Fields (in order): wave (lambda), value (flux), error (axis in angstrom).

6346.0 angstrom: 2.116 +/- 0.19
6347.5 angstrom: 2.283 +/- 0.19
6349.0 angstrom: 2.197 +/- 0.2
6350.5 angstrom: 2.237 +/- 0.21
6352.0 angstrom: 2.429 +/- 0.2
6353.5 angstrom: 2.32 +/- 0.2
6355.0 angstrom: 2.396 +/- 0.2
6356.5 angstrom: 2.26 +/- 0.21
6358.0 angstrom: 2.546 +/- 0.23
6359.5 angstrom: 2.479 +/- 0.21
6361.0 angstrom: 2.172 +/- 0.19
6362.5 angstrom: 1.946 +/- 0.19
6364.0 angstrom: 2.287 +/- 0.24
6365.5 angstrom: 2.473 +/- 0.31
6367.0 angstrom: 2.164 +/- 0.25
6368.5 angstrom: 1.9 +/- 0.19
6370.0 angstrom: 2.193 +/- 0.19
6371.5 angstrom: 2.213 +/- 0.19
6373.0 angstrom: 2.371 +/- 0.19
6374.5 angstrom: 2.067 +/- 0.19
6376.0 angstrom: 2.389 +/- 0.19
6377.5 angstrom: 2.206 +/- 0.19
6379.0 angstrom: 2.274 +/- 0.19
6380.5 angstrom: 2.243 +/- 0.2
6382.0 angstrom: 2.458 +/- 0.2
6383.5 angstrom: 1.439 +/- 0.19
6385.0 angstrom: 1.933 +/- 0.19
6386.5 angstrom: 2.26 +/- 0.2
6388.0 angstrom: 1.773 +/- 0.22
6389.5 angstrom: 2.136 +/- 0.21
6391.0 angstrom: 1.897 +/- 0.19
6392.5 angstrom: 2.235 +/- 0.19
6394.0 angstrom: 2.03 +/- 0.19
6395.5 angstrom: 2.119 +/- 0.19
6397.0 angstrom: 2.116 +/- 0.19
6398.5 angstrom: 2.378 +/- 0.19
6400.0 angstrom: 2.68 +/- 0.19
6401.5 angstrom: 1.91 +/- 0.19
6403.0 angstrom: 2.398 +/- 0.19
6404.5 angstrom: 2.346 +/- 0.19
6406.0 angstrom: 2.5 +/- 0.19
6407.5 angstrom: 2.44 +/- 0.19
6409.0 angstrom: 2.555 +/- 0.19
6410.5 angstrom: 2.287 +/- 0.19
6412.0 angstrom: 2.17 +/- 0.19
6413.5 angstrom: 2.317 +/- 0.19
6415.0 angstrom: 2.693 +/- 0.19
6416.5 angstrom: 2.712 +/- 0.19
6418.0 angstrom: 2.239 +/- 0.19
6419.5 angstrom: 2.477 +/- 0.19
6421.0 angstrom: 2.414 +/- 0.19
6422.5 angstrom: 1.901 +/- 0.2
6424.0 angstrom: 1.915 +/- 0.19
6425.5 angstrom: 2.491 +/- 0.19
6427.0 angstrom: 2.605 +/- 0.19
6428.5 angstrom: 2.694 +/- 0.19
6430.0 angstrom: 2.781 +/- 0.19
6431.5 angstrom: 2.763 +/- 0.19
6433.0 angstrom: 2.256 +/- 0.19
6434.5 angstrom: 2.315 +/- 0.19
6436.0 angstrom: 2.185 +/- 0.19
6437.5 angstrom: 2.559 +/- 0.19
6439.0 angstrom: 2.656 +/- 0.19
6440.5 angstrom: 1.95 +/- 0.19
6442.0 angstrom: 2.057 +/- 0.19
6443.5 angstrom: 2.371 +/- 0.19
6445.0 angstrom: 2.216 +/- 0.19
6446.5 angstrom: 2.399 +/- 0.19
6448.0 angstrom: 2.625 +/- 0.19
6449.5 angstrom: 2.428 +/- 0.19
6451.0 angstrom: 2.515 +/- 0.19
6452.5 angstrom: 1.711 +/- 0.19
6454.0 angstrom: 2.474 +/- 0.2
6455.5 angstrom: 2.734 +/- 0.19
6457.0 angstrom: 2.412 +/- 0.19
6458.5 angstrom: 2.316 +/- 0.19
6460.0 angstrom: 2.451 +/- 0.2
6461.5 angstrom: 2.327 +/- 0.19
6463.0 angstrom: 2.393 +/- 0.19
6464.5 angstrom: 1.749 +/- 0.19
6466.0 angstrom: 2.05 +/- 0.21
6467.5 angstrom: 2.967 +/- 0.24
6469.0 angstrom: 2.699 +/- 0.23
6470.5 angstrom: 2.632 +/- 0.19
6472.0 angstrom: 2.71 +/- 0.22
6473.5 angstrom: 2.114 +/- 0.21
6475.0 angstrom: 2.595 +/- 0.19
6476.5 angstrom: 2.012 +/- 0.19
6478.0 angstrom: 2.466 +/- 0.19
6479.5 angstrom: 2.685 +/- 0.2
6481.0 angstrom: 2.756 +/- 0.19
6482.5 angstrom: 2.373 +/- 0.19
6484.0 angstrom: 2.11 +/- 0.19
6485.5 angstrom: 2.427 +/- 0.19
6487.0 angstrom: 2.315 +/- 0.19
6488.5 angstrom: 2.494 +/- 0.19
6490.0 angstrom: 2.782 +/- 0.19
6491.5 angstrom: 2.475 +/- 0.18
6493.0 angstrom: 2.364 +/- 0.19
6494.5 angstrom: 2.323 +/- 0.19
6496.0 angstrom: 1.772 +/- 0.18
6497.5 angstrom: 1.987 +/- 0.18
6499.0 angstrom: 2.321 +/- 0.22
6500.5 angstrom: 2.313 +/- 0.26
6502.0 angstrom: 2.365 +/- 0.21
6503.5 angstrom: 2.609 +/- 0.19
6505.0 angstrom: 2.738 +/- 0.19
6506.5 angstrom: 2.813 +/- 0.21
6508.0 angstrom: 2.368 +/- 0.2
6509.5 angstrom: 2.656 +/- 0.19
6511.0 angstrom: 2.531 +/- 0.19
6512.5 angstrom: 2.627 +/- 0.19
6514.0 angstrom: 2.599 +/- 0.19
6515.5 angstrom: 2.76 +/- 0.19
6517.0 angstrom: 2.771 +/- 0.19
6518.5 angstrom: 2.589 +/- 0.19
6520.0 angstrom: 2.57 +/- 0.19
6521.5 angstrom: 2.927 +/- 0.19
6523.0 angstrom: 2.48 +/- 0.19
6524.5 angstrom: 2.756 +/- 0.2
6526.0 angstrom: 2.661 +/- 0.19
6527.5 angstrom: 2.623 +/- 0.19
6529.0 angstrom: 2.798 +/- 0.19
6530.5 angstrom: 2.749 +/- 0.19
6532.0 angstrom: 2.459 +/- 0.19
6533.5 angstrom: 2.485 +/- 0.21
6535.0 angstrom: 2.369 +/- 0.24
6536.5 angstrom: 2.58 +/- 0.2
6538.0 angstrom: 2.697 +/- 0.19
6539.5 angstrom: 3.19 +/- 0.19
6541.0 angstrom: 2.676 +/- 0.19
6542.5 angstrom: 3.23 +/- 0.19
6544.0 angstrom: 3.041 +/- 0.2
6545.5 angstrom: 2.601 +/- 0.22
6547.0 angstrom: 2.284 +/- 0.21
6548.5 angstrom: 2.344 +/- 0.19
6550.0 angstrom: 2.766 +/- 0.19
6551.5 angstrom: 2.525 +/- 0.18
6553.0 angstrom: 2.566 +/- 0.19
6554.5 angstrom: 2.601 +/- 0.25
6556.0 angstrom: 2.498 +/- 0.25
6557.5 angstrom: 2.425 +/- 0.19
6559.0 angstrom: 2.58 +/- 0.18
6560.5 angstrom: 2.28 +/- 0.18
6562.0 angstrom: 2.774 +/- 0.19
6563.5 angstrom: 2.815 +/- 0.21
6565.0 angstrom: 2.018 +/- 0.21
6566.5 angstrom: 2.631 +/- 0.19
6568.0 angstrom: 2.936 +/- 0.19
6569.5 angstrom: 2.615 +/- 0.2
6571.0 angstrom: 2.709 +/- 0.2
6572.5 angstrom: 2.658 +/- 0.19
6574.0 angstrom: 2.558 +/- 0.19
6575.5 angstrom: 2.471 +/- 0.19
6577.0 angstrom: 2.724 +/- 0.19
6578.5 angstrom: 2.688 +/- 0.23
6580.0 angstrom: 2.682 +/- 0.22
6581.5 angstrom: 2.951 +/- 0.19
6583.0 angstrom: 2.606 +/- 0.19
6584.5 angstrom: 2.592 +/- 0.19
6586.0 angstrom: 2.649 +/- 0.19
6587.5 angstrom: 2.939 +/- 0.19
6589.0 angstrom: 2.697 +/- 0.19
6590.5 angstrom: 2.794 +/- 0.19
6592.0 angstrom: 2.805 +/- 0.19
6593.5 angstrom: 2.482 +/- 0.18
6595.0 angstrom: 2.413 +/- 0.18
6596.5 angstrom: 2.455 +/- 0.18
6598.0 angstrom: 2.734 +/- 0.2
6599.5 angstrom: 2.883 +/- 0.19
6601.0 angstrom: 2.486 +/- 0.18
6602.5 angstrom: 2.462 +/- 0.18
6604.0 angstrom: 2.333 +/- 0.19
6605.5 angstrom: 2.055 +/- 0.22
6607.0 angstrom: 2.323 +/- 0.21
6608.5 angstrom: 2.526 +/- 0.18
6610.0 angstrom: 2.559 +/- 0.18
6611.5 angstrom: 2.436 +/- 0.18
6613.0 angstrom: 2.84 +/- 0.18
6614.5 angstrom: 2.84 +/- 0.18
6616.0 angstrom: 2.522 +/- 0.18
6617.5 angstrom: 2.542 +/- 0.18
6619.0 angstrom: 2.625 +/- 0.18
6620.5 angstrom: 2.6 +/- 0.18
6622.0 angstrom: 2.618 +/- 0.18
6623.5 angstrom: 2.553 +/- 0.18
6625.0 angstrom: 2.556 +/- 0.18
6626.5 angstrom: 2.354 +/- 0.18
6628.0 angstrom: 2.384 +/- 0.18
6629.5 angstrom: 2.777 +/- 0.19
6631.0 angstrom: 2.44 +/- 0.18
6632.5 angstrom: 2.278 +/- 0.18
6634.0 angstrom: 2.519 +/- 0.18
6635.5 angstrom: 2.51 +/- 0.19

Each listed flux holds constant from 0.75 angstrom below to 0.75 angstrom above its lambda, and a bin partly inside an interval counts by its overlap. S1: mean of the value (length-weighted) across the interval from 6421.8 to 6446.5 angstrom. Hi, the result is 2.36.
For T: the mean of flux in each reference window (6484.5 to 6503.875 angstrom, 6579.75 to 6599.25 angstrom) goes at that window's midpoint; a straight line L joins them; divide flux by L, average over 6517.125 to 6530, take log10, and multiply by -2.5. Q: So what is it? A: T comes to -0.100 mag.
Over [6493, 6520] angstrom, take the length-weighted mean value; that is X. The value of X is 2.48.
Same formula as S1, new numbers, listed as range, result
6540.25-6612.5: 2.6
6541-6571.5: 2.61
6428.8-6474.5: 2.4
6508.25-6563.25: 2.64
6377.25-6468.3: 2.31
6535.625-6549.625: 2.74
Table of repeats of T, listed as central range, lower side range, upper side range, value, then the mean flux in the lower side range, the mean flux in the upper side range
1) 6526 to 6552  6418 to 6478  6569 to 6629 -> -0.07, 2.38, 2.59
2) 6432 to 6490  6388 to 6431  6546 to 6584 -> 0.01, 2.33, 2.59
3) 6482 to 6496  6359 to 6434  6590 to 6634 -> 0.01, 2.27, 2.54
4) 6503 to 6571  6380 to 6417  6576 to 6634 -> -0.07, 2.24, 2.58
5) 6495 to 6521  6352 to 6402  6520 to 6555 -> 0.04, 2.19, 2.67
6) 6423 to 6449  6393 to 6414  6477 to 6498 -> -0.03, 2.3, 2.38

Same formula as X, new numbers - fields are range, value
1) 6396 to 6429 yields 2.37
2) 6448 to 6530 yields 2.47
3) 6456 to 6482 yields 2.43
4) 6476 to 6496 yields 2.41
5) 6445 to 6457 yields 2.4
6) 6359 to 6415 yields 2.21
